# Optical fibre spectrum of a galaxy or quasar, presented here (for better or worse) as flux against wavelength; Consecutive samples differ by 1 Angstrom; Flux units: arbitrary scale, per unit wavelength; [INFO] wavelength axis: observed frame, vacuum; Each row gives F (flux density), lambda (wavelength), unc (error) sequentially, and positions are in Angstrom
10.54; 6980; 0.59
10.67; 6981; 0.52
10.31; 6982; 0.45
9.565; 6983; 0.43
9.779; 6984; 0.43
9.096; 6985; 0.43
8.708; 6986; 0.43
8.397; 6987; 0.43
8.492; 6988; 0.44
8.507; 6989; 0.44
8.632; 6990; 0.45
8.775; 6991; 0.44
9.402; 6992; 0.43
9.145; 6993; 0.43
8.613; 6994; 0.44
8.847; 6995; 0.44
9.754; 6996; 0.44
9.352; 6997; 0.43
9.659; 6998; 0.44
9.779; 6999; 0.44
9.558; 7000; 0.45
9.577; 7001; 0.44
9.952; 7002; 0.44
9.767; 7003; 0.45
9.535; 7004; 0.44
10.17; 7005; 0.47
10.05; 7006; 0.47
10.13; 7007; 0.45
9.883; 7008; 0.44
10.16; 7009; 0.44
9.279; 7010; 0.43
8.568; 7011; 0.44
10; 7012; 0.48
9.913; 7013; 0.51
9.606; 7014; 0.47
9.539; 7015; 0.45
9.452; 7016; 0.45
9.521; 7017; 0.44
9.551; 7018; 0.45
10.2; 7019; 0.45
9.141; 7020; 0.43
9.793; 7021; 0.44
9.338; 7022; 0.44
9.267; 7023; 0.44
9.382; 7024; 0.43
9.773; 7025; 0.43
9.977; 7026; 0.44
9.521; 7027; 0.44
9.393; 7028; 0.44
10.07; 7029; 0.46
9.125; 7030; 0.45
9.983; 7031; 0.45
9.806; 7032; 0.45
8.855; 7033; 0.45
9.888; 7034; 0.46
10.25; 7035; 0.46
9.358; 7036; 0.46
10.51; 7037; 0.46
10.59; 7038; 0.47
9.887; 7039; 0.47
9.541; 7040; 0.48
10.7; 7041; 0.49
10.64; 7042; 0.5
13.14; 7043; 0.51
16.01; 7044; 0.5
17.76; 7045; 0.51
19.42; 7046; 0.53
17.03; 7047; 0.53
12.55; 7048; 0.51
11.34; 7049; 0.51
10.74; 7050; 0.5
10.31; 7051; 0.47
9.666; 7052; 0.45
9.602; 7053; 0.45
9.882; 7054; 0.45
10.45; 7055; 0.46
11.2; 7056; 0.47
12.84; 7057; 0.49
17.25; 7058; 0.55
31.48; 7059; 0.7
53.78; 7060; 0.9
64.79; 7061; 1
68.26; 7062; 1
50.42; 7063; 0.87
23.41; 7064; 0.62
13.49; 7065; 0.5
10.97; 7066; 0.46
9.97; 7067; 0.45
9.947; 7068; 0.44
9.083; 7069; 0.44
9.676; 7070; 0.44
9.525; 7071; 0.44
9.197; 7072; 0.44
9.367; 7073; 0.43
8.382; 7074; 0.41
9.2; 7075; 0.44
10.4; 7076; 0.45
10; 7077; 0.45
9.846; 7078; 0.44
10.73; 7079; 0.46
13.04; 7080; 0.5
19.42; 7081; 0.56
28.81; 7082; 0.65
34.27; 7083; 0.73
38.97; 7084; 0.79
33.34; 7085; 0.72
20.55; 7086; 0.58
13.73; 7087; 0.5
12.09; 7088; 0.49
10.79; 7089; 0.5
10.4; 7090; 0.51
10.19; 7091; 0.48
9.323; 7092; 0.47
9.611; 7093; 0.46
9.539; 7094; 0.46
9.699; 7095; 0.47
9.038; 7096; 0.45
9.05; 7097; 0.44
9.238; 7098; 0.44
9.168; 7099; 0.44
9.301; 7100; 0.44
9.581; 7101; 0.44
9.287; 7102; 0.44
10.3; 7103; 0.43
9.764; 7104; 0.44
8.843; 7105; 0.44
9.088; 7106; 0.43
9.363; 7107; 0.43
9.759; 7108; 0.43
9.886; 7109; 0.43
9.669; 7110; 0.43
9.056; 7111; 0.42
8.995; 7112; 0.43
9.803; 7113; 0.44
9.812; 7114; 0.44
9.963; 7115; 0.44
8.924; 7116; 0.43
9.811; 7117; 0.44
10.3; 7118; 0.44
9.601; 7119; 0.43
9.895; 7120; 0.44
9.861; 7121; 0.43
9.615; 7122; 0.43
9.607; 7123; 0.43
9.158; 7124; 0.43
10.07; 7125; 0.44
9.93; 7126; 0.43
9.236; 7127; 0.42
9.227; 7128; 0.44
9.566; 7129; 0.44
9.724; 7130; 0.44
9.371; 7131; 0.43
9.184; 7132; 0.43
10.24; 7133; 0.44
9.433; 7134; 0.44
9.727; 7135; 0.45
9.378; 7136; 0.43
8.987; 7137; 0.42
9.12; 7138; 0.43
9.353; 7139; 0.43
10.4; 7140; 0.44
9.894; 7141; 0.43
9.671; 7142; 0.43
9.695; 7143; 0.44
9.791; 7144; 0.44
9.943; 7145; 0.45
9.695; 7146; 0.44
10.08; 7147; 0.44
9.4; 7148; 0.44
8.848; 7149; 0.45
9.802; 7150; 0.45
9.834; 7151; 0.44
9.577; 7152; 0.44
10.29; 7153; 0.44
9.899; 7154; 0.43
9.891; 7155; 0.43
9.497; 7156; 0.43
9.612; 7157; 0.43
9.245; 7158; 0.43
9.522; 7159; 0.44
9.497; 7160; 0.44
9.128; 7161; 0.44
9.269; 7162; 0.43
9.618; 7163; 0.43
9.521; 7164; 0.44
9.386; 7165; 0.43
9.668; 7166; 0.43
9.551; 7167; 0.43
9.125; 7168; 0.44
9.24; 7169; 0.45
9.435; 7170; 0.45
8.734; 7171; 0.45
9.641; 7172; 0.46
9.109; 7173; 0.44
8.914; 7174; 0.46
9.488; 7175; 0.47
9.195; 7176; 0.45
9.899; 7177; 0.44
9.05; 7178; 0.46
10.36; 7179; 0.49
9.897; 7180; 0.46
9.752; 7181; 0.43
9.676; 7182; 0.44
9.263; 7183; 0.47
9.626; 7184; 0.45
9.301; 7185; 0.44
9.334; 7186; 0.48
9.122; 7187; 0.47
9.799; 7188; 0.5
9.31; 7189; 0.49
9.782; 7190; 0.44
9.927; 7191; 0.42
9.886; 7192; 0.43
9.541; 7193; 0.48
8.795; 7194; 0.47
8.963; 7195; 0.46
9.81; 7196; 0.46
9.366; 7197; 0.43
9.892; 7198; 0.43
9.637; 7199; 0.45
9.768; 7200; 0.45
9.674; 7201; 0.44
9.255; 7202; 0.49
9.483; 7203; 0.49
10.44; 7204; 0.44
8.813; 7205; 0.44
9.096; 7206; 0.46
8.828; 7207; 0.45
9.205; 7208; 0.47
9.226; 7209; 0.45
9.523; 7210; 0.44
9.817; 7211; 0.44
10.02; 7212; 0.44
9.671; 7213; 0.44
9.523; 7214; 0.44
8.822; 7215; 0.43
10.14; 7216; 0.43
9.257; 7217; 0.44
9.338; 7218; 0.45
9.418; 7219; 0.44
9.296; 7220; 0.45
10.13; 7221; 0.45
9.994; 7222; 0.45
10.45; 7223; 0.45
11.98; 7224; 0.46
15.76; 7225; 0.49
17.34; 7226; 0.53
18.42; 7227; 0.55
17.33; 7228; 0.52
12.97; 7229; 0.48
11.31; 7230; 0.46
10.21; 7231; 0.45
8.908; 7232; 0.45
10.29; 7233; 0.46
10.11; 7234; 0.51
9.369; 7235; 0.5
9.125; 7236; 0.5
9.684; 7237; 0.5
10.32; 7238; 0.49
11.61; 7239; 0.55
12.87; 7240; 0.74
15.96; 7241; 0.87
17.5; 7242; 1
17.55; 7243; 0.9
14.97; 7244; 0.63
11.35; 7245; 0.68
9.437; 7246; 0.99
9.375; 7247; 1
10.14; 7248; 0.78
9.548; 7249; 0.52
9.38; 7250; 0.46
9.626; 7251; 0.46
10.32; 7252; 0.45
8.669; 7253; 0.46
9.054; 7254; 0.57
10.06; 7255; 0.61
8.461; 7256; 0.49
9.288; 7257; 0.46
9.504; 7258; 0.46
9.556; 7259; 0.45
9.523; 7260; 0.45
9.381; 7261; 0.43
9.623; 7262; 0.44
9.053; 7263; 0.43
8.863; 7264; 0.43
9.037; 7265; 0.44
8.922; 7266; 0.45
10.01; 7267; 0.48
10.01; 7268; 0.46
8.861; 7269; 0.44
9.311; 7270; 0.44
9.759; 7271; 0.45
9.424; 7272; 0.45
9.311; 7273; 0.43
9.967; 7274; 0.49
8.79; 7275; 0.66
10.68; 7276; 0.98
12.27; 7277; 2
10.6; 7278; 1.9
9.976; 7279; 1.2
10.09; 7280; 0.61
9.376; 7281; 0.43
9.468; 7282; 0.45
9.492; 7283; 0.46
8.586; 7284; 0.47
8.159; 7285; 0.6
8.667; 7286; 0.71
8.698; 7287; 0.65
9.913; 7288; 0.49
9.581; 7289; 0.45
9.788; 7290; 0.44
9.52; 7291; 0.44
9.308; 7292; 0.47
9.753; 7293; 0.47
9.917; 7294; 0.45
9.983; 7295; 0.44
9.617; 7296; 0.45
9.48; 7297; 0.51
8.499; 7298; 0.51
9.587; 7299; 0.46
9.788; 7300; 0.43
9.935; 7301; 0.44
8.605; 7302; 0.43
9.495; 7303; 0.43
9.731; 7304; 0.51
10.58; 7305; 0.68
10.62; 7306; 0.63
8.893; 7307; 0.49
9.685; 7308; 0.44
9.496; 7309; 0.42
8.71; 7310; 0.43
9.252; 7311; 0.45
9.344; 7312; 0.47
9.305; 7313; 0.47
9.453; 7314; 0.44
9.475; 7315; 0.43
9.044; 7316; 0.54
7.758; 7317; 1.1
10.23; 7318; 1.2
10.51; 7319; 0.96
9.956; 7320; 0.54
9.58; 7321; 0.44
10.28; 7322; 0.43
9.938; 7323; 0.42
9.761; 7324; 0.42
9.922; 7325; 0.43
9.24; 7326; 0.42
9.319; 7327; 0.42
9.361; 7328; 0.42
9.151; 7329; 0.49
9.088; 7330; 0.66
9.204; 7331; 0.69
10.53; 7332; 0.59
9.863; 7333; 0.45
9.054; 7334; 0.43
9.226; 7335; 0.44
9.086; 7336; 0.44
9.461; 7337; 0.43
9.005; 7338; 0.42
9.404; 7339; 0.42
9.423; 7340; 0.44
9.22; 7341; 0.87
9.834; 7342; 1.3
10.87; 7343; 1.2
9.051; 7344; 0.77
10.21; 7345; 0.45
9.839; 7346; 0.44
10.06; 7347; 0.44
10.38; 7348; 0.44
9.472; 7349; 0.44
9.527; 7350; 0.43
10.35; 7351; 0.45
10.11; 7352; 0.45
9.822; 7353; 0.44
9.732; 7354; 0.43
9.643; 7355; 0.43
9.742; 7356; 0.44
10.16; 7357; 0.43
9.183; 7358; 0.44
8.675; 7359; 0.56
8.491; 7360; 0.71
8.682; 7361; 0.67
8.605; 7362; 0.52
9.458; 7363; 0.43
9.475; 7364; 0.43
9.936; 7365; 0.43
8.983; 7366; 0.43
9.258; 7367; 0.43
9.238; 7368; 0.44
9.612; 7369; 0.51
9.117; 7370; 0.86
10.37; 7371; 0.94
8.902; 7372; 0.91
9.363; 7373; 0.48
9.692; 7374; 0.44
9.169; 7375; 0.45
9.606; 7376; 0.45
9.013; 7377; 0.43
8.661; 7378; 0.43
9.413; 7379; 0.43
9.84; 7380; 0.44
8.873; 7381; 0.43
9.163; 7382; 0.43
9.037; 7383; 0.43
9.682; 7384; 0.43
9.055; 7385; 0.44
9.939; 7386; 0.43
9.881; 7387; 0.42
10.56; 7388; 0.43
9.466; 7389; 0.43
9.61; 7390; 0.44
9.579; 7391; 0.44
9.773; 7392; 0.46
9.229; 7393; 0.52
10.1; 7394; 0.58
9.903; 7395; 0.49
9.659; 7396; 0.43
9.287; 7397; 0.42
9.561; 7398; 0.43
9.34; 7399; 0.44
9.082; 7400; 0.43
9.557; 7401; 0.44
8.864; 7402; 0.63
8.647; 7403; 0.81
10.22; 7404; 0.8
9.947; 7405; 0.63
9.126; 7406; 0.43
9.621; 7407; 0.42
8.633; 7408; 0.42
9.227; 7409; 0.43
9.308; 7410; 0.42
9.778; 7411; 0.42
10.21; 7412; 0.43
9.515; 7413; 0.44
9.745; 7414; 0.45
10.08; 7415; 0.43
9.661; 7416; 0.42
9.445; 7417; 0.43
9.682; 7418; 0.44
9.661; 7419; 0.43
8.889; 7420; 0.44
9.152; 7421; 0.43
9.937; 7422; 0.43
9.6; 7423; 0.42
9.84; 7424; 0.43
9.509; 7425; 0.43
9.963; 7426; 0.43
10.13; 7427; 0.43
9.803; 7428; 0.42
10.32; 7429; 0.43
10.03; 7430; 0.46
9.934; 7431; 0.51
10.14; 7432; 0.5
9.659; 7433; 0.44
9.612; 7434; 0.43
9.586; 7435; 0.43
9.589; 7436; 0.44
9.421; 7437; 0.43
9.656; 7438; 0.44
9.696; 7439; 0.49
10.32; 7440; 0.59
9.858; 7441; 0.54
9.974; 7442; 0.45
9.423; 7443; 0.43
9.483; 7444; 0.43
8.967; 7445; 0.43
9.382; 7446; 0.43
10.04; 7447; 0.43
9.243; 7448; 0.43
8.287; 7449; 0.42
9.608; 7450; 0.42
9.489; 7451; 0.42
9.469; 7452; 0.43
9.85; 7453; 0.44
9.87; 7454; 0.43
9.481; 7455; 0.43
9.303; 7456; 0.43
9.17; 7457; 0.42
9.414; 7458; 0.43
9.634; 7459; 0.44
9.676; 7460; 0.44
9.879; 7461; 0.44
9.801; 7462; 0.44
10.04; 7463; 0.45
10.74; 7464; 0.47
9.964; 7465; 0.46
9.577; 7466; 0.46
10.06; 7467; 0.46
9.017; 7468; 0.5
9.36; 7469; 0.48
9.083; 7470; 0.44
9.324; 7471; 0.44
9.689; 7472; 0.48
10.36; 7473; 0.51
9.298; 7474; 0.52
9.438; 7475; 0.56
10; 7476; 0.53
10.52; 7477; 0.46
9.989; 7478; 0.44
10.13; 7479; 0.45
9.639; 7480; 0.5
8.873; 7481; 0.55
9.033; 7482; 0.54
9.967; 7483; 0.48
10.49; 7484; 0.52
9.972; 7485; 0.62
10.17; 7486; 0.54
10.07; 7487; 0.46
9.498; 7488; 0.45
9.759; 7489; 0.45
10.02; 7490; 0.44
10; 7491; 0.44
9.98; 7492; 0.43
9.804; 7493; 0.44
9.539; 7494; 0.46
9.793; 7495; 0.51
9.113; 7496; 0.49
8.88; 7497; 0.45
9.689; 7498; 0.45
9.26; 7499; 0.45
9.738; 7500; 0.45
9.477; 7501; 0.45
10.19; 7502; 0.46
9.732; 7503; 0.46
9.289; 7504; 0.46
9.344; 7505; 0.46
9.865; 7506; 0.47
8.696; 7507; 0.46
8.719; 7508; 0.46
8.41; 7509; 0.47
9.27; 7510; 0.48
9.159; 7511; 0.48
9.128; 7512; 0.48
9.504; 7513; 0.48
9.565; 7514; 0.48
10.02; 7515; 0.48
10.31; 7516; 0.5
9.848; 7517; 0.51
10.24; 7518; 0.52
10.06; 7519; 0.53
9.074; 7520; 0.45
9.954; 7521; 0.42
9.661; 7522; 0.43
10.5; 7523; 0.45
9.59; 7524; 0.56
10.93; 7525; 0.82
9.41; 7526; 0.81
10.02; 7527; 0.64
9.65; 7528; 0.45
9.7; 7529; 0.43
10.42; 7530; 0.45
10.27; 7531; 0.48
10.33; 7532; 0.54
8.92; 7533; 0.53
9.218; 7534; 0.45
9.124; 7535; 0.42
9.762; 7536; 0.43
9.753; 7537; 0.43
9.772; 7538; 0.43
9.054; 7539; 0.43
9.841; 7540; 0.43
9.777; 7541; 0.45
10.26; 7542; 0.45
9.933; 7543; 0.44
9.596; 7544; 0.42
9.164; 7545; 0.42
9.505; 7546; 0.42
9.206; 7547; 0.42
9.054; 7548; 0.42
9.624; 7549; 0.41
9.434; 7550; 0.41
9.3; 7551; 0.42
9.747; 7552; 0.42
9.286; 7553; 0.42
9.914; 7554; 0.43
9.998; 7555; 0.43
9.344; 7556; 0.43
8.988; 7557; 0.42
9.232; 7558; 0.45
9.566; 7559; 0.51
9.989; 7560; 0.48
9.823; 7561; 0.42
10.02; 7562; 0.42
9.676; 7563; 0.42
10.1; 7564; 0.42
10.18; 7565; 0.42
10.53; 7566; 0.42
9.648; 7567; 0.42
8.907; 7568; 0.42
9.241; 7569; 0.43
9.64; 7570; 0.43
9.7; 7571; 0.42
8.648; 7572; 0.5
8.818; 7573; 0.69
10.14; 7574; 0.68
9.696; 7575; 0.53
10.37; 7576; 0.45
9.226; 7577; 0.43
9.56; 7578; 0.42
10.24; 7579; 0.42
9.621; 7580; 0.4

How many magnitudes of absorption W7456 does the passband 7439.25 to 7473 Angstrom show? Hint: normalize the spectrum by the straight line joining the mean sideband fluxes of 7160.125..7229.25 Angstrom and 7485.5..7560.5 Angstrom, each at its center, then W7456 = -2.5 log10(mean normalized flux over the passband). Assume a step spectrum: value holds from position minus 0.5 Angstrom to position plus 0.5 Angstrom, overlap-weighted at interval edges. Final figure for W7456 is 0.012 mag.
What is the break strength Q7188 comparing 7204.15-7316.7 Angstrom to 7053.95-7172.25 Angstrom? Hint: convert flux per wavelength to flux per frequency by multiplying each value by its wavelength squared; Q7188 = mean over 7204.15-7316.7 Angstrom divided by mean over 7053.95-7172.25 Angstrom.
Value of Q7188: 0.83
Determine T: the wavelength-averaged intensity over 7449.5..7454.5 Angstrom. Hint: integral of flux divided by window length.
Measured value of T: 9.66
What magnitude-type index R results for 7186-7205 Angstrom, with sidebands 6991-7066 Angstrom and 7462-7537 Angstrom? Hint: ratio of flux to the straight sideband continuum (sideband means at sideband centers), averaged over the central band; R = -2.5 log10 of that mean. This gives 0.27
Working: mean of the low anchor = 13.6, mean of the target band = 9.55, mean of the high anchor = 9.69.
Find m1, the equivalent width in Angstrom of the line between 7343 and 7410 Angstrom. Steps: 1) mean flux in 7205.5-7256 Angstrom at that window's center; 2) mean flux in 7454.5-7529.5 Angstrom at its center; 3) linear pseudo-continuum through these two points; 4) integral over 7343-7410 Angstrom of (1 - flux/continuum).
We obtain 5.11 Angstrom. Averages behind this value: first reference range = 11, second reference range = 9.67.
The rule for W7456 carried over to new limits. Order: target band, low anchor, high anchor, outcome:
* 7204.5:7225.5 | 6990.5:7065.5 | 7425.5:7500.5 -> 0.20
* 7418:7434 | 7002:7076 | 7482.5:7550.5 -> 0.07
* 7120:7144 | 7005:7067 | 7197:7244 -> 0.30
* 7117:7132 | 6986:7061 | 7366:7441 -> 0.15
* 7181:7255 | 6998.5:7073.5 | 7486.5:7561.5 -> 0.15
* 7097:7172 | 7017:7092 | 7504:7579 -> 0.45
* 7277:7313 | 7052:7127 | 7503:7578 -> 0.28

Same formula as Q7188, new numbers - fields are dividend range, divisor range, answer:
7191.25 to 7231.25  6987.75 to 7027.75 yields 1.17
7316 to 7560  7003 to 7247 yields 0.90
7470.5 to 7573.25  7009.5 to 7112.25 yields 0.80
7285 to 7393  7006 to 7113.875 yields 0.76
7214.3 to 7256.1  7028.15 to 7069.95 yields 0.71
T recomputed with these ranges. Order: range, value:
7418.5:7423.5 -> 9.45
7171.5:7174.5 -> 9.22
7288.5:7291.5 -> 9.63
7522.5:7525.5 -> 10.3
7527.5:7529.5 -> 9.68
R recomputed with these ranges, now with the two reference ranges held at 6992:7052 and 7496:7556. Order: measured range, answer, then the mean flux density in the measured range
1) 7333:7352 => 0.03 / 9.66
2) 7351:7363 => 0.05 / 9.4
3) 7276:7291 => 0.04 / 9.65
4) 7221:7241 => -0.20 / 12.1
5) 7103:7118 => 0.08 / 9.54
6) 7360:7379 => 0.07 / 9.27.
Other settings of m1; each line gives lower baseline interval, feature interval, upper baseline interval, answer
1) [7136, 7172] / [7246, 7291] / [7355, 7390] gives -0.2 Angstrom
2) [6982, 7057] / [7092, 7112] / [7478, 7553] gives 1.3 Angstrom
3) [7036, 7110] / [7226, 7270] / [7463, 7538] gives 7.4 Angstrom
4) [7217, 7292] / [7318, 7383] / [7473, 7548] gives 4.4 Angstrom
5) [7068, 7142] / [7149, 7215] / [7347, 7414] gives 8.0 Angstrom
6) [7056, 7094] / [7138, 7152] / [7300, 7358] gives 6.0 Angstrom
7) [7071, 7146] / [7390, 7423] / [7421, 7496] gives 1.4 Angstrom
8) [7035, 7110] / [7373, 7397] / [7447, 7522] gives 3.2 Angstrom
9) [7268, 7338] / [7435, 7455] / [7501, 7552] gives 0.1 Angstrom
